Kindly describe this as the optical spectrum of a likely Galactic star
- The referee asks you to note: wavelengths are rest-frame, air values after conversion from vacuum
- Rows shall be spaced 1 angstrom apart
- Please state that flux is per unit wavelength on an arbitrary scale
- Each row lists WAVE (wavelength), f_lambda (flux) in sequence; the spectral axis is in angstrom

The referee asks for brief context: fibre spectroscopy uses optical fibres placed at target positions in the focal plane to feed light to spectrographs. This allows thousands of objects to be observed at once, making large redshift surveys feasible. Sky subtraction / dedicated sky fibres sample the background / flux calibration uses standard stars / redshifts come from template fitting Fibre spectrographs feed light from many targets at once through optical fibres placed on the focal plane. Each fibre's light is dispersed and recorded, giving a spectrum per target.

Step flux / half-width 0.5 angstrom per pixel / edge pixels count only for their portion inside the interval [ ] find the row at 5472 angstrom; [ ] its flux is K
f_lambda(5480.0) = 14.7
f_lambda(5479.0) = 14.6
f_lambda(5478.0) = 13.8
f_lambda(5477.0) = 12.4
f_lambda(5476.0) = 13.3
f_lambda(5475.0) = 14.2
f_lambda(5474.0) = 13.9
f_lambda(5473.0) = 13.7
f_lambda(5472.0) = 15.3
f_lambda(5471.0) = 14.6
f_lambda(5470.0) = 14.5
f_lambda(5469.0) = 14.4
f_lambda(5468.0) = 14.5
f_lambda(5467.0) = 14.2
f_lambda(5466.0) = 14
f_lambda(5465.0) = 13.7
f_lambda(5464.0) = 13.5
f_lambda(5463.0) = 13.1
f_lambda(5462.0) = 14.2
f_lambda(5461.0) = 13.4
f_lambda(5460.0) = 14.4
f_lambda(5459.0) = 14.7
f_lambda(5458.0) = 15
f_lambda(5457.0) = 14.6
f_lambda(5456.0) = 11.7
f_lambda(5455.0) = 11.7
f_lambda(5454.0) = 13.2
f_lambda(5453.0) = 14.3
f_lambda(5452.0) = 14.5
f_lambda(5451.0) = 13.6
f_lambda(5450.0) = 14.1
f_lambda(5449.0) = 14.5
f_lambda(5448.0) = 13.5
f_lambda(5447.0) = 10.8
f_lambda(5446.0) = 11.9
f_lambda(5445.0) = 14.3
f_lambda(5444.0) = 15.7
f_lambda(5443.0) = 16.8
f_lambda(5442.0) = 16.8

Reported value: 15.3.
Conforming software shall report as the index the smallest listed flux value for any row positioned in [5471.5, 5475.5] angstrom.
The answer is 13.7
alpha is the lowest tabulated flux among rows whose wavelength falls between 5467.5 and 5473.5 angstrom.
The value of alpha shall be 13.7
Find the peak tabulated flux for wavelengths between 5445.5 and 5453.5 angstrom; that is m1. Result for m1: 14.5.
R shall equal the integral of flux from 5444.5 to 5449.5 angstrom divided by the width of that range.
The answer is 13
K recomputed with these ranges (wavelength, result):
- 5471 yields 14.6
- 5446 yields 11.9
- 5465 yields 13.7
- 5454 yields 13.2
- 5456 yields 11.7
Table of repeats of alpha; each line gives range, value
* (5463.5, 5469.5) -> 13.5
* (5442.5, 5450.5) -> 10.8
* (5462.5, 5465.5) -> 13.1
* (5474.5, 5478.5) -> 12.4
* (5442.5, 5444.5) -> 15.7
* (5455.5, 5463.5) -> 11.7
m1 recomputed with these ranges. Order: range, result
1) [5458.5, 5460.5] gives 14.7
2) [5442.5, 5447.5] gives 16.8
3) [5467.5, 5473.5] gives 15.3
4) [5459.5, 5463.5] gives 14.4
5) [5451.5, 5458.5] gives 15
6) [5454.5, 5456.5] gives 11.7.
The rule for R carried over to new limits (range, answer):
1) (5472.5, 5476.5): 13.8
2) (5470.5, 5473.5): 14.5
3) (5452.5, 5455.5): 13.1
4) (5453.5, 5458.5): 13.2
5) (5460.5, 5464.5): 13.5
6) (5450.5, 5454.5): 13.9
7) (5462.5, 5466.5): 13.6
